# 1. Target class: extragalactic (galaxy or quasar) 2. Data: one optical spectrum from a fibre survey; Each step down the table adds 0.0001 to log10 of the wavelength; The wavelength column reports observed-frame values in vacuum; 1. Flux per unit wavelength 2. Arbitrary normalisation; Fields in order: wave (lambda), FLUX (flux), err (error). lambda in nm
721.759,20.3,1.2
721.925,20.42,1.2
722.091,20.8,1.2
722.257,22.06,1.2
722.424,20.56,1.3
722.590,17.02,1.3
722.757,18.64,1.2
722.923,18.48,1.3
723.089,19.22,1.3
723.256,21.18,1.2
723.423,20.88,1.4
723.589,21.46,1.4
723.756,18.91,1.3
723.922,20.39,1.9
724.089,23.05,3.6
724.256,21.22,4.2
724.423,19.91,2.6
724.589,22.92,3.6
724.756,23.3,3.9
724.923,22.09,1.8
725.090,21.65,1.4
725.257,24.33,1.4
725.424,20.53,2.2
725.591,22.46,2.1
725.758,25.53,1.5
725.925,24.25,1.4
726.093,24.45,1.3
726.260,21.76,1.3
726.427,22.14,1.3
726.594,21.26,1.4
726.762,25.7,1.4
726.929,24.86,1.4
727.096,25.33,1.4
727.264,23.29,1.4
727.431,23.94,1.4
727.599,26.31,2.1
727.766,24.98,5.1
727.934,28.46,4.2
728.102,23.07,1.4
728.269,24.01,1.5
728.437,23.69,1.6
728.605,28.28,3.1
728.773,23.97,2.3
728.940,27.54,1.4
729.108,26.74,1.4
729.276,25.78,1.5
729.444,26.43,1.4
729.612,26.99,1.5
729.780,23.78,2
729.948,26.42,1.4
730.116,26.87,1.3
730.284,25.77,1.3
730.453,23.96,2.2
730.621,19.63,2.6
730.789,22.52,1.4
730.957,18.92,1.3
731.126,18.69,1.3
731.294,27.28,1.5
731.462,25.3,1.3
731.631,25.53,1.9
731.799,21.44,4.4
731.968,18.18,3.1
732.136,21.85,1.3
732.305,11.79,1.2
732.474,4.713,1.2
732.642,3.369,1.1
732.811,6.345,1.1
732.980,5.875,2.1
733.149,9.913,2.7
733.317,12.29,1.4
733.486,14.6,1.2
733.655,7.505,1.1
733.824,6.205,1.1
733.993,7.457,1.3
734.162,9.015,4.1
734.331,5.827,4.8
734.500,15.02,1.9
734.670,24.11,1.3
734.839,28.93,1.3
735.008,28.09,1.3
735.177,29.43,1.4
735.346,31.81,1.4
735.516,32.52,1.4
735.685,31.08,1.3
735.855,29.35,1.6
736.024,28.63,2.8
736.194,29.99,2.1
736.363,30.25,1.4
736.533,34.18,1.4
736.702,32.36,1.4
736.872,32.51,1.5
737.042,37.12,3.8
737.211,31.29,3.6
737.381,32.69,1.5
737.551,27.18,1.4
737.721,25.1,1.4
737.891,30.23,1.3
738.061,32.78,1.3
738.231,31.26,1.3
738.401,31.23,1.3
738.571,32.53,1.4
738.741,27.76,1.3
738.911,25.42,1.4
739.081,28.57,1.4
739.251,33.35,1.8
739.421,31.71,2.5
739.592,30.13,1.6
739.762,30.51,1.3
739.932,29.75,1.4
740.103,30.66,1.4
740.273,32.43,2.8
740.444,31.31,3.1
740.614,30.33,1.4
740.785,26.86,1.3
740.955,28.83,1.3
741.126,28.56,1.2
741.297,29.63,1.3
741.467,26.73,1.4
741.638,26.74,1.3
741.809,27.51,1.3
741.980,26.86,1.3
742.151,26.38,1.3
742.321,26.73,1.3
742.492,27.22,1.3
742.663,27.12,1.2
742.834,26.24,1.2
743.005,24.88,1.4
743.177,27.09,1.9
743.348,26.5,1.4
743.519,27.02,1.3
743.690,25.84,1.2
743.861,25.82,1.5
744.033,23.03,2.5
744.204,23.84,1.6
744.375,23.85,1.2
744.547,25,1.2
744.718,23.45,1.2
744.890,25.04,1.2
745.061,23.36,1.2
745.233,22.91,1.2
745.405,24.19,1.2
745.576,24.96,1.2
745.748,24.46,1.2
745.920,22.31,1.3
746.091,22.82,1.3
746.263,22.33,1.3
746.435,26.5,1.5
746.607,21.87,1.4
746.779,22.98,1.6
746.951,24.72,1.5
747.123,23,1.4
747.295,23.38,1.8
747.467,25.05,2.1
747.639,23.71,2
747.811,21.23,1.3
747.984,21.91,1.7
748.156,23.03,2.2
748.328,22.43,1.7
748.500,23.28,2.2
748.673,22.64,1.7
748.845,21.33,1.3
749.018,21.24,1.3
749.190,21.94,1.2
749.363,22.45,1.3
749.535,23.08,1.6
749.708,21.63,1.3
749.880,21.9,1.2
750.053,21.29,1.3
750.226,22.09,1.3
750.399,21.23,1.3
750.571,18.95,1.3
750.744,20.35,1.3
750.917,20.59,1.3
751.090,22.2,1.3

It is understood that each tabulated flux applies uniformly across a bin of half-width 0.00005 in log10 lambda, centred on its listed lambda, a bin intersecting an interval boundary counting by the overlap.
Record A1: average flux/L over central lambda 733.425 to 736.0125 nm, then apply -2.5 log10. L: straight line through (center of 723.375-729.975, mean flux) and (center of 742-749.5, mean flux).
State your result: 0.18 mag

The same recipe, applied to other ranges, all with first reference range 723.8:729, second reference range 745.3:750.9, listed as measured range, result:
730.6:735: 0.463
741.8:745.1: -0.125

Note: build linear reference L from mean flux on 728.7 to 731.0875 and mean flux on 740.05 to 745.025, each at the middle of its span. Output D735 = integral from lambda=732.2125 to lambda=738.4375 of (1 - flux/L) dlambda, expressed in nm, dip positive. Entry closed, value 0.85 nm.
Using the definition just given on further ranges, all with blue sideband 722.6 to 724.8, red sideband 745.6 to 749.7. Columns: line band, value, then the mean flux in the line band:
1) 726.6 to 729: -0.47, 25.1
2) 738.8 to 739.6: -0.28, 29.7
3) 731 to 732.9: 0.41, 16.8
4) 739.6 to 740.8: -0.45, 30.5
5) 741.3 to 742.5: -0.25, 27.1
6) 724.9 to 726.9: -0.22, 23.1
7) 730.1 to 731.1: -0.06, 22.4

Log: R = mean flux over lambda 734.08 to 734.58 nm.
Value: 9.92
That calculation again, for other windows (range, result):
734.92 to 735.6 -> 30.5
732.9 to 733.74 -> 10.1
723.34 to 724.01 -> 20.4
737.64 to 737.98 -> 27.7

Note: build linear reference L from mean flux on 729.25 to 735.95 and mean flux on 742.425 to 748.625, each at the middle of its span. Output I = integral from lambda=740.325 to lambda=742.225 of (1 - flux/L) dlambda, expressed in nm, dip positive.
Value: -0.47 nm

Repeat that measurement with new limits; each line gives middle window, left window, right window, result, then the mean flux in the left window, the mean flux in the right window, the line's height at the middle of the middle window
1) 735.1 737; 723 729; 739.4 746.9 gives -0.469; 23.2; 26.4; 25.1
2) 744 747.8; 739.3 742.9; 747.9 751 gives 0.149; 28.7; 21.7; 24.7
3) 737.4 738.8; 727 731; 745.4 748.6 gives -0.337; 24.9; 23.4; 24.1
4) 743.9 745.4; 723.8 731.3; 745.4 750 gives -0.053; 23.8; 22.9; 23.1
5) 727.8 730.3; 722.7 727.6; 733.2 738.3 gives -0.281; 22.3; 24.9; 23.2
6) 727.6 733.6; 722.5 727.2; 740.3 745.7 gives 0.637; 21.9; 26.3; 23.3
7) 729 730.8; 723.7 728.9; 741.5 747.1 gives -0.102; 23.5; 25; 23.8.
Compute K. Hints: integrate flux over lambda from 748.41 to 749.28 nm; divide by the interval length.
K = 22.1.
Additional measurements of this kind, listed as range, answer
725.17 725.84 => 23.2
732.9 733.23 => 7.9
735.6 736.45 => 29.9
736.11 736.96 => 31.9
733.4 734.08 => 8.95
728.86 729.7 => 26.7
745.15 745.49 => 23.5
